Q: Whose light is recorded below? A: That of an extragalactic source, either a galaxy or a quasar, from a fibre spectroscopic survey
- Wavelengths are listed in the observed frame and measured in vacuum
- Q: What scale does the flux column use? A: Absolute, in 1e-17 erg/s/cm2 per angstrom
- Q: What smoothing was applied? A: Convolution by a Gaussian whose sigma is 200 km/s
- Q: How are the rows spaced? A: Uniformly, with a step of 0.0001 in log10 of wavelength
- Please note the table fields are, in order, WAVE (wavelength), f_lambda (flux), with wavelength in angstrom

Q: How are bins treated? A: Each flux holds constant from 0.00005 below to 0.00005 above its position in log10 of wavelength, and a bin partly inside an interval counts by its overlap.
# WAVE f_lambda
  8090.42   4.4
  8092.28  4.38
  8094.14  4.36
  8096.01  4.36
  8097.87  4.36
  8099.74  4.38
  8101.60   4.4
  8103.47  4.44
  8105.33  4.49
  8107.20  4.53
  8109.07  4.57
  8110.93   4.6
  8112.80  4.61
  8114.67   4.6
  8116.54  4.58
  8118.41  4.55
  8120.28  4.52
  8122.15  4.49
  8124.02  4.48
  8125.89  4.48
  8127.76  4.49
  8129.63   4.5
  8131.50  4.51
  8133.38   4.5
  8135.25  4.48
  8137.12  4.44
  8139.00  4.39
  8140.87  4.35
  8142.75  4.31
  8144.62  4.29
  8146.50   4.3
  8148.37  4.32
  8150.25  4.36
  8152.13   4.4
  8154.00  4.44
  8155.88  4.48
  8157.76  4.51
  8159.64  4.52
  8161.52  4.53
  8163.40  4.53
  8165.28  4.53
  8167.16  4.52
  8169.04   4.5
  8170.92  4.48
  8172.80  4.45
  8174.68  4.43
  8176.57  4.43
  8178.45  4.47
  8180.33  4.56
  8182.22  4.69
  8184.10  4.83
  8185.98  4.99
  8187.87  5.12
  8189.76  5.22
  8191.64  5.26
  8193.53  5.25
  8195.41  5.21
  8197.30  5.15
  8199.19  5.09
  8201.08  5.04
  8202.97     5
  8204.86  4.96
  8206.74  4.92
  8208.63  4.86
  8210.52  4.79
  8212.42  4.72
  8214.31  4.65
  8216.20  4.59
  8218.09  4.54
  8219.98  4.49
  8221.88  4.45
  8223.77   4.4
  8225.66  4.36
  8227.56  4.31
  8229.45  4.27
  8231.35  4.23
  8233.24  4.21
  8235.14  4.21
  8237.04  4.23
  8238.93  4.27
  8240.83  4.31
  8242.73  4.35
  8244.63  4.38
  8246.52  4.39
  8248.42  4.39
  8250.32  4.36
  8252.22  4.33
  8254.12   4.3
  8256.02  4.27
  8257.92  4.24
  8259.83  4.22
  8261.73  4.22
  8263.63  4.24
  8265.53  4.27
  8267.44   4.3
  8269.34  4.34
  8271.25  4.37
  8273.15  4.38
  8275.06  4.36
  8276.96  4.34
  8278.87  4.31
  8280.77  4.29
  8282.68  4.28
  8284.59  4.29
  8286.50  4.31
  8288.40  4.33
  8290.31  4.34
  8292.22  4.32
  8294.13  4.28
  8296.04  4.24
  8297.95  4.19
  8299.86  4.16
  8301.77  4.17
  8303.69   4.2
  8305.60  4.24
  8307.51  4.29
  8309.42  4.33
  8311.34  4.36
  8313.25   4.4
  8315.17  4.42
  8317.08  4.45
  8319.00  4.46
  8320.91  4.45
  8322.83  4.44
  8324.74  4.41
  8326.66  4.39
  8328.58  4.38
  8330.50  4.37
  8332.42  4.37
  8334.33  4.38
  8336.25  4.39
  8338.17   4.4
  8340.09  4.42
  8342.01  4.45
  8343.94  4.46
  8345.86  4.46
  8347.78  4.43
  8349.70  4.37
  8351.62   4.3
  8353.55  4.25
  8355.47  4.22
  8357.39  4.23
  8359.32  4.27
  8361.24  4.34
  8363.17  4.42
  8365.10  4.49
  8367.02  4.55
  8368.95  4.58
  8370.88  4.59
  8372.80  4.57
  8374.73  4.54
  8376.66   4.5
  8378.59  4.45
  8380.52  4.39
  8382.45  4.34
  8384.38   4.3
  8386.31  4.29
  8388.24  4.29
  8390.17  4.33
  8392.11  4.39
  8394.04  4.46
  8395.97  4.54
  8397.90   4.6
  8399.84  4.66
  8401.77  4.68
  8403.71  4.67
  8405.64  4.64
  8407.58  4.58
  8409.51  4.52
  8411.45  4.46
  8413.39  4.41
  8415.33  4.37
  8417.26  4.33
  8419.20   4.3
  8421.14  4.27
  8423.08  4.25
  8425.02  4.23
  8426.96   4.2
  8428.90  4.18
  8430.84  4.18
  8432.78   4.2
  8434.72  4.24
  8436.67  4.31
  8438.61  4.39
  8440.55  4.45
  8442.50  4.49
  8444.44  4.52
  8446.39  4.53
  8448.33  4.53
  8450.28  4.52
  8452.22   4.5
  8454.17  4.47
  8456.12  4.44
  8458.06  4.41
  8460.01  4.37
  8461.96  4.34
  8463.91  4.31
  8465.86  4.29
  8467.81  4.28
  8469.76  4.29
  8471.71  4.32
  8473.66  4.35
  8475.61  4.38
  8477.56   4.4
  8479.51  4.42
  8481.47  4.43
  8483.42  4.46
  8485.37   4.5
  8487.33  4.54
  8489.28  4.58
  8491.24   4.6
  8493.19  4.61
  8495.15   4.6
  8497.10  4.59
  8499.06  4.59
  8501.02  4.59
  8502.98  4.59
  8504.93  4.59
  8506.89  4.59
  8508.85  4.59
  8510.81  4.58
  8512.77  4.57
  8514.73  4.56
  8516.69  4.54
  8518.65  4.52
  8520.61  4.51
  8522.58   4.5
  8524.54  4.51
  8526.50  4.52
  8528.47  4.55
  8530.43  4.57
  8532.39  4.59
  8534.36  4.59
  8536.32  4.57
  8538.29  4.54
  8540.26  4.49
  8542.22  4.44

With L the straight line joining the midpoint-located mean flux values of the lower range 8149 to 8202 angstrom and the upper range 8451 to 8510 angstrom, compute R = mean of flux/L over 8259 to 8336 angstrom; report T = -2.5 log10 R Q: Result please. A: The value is 0.071 mag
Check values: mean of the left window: 4.71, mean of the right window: 4.47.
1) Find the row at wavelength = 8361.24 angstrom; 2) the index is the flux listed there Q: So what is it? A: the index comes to 4.34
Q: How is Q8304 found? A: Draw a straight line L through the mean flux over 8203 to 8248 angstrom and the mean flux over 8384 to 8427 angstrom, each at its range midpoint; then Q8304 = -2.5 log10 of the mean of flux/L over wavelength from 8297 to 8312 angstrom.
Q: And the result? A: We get 0.06 mag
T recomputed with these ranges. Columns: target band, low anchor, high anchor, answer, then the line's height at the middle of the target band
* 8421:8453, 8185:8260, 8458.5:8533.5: 0.04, 4.52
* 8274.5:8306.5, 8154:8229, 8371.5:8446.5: 0.07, 4.57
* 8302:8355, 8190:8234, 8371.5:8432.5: 0.04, 4.54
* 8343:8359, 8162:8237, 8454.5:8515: 0.06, 4.57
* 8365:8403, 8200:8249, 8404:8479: -0.02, 4.41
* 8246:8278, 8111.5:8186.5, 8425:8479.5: 0.03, 4.45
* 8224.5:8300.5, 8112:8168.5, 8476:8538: 0.05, 4.49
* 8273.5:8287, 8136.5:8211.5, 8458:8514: 0.07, 4.61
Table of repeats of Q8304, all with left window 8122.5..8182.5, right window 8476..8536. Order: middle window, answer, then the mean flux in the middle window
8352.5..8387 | 0.03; 4.41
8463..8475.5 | 0.05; 4.31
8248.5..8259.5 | 0.04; 4.3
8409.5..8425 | 0.04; 4.34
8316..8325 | 0.01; 4.45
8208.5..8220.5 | -0.04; 4.65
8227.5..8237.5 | 0.06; 4.24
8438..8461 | 0.01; 4.47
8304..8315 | 0.04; 4.32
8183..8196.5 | -0.15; 5.12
